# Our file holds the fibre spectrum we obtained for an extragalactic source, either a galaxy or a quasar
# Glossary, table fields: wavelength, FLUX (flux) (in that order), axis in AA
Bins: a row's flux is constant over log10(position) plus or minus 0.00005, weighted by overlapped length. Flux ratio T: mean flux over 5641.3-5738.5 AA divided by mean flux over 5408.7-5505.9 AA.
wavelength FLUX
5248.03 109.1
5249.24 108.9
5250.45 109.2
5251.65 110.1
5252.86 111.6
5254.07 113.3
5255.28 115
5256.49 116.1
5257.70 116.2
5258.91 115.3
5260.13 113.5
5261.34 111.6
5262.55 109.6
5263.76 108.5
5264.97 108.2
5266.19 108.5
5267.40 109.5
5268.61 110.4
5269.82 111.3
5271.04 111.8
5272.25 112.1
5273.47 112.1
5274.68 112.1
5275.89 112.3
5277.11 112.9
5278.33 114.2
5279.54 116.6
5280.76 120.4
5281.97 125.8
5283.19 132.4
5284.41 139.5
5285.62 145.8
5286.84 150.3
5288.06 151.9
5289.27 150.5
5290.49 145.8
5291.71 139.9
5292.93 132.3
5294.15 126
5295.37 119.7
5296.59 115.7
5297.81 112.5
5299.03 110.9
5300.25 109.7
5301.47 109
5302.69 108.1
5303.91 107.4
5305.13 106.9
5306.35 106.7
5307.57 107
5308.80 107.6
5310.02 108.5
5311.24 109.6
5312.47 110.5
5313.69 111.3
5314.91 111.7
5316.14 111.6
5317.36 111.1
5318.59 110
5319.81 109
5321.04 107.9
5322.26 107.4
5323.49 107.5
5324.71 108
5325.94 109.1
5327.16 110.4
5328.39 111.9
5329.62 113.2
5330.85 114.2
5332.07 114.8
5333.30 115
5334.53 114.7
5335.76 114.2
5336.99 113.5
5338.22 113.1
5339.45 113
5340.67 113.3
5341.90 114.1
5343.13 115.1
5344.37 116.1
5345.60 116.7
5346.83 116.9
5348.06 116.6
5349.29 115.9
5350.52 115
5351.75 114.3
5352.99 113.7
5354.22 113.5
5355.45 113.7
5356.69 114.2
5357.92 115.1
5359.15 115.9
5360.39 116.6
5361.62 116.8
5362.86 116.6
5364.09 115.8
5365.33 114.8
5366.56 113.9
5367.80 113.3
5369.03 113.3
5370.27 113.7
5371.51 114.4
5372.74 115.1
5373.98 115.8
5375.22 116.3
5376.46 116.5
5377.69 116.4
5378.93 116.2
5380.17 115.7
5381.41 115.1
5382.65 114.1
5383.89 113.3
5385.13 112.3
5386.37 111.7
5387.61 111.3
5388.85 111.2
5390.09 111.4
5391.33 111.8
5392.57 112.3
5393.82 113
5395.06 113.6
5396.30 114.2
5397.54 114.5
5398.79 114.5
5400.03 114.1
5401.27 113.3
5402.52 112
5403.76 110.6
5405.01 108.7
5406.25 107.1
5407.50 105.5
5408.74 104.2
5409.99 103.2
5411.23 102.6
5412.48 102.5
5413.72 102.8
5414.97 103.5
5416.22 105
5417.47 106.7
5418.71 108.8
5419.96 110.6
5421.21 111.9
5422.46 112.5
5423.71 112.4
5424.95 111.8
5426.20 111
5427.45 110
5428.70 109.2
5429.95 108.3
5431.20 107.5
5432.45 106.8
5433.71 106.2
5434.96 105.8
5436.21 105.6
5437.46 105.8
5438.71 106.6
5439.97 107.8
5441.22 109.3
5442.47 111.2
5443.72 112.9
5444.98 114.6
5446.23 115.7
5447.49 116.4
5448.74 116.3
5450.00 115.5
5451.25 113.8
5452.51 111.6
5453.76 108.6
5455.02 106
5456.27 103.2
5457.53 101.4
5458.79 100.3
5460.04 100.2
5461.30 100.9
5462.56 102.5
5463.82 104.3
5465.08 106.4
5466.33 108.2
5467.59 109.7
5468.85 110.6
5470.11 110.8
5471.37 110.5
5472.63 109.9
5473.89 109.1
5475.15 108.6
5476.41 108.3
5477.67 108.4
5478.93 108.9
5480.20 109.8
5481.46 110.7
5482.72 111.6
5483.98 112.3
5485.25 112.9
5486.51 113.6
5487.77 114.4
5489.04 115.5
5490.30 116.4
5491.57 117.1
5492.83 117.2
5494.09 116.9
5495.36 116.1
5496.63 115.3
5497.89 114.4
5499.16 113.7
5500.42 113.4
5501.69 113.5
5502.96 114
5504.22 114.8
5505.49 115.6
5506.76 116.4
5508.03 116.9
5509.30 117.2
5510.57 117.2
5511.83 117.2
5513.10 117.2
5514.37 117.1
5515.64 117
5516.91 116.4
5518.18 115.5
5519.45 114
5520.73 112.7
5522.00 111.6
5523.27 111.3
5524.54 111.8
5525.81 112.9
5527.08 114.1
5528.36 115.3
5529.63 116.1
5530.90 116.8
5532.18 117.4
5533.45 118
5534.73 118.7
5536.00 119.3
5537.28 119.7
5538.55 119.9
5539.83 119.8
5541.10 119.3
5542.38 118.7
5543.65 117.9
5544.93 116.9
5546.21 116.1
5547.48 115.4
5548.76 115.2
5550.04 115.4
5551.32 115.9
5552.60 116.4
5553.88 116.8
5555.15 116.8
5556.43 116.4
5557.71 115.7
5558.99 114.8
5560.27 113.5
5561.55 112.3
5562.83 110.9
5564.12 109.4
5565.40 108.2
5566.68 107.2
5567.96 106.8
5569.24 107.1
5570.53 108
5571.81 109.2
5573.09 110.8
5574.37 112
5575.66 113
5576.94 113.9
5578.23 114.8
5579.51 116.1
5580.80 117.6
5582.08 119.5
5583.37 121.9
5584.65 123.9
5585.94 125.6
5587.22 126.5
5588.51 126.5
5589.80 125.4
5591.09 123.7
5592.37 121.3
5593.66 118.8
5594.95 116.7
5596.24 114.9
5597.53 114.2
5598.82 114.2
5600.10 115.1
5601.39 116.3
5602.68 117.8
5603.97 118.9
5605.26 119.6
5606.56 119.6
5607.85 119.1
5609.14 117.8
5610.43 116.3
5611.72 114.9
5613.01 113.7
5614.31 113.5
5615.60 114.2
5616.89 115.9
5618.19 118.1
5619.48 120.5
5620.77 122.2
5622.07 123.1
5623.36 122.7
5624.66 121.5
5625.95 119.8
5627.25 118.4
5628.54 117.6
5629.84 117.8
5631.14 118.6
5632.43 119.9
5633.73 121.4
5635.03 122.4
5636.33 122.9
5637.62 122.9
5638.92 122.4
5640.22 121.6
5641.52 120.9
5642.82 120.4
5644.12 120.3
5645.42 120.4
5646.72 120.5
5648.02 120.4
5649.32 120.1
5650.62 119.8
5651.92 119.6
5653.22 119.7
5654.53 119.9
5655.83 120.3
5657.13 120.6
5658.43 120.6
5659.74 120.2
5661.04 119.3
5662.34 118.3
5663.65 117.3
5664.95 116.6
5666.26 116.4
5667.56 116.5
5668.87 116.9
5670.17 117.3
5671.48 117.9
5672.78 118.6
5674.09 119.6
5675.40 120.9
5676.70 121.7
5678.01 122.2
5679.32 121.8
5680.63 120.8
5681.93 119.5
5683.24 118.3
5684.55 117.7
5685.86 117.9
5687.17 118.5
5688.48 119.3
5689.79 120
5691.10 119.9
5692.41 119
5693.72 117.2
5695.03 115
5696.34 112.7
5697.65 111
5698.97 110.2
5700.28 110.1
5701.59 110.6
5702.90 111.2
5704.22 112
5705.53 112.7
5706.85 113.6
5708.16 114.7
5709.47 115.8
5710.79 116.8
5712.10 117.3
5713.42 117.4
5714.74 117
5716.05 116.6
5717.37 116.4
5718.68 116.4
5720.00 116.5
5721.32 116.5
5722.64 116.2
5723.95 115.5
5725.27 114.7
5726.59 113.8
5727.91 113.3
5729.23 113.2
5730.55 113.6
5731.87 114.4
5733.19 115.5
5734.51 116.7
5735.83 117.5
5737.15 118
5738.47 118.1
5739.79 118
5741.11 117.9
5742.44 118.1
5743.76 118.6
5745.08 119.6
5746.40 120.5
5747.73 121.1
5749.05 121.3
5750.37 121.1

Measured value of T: 1.1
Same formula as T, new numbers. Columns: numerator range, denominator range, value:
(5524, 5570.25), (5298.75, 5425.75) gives 1.03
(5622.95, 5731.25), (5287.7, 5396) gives 1.03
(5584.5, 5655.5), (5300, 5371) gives 1.06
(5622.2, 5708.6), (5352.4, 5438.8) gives 1.06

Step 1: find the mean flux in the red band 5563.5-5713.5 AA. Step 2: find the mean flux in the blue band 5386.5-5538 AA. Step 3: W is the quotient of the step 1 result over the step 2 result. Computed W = 1.06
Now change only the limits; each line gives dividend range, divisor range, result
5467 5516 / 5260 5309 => 0.95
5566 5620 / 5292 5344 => 1.04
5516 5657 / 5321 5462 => 1.05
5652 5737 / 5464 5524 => 1.03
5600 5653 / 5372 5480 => 1.09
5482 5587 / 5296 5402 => 1.02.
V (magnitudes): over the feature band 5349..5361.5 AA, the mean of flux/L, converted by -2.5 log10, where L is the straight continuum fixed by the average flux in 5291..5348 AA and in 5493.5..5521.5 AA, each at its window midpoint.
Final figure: -0.01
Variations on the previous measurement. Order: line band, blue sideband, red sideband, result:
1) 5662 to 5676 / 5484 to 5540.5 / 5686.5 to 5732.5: -0.024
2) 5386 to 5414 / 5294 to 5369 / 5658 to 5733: 0.034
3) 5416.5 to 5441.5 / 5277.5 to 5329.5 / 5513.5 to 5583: 0.075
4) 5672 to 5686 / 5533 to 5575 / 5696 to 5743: -0.047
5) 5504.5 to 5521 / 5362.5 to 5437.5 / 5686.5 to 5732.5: -0.035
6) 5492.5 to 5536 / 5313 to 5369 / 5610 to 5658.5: 0.015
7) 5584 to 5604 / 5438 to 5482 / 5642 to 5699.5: -0.046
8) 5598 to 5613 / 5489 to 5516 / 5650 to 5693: 0.007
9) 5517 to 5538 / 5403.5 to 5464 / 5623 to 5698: -0.026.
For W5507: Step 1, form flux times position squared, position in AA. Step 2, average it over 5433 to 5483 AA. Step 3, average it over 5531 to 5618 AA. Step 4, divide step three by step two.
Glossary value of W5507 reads 1.12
